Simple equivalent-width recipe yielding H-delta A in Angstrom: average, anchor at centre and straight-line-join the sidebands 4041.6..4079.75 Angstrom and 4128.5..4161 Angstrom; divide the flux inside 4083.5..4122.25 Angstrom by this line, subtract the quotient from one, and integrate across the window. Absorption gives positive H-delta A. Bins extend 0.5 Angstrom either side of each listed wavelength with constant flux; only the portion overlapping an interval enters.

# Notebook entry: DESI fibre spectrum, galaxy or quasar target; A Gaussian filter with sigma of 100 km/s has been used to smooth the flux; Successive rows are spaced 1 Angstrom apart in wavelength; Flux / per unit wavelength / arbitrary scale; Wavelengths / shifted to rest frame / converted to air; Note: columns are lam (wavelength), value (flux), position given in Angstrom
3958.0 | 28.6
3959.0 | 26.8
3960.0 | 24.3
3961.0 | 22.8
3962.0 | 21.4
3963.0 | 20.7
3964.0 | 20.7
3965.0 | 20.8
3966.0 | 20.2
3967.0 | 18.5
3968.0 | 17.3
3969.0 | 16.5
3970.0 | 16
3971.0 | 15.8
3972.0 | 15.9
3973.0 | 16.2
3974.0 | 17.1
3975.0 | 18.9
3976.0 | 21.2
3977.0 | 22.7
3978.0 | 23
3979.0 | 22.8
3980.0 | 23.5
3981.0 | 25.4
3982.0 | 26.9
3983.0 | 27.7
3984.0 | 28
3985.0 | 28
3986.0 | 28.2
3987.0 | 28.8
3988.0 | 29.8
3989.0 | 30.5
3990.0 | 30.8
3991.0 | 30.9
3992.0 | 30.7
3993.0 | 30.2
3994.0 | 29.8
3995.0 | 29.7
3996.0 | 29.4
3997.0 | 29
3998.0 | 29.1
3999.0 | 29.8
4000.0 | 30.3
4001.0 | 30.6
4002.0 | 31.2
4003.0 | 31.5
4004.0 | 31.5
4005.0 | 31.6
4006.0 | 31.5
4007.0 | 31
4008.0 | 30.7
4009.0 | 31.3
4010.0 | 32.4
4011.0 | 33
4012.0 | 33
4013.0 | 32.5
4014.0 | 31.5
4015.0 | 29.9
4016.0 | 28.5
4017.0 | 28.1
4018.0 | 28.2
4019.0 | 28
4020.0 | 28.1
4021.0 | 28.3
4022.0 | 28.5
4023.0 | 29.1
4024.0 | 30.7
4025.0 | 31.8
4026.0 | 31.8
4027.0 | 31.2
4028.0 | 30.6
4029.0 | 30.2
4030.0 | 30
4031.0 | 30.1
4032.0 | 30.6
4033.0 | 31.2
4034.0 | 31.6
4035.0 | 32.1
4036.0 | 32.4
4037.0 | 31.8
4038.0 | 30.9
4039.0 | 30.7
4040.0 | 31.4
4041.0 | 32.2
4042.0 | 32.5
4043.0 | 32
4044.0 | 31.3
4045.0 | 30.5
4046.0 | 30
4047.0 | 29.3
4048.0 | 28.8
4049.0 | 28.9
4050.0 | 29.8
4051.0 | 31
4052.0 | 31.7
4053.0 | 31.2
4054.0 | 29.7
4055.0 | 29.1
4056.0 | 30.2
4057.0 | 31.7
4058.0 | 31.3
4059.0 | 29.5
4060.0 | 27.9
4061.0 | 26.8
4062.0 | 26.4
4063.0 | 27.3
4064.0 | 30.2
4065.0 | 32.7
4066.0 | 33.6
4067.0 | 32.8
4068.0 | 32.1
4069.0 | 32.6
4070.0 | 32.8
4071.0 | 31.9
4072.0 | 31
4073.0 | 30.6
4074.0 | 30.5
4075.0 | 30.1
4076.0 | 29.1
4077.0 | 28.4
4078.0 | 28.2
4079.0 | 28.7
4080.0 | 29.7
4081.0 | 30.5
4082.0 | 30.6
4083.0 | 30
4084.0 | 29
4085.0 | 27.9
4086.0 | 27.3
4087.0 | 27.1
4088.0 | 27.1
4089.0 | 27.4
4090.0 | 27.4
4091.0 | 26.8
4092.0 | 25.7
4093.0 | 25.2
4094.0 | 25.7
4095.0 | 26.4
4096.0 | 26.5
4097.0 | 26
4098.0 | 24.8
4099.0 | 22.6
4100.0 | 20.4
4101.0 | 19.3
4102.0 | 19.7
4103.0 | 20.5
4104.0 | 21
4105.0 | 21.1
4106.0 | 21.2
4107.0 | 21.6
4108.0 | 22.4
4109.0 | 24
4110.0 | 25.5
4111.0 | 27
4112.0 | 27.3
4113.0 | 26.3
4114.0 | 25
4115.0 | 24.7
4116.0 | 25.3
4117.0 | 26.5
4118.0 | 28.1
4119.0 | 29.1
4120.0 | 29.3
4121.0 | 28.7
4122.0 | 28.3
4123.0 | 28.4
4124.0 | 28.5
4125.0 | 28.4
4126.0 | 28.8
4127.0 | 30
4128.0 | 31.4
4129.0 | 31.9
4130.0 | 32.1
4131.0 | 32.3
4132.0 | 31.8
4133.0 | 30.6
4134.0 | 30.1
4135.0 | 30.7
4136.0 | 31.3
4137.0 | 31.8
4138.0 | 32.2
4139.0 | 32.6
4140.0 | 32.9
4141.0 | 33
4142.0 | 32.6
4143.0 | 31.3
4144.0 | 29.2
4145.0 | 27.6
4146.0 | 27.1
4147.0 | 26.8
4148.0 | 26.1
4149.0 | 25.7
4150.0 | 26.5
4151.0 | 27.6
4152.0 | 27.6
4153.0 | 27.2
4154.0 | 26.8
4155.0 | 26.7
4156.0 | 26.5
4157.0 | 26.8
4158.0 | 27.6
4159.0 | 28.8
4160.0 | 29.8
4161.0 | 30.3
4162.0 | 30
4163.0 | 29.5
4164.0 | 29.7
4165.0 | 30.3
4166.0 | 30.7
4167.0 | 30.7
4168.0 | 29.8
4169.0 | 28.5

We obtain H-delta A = 6.0 Angstrom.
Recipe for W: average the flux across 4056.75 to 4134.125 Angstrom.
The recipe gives 27.8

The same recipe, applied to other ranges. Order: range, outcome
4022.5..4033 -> 30.6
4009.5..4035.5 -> 30.4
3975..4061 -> 29.7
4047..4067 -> 29.9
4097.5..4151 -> 27.4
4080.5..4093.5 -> 27.8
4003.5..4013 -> 31.8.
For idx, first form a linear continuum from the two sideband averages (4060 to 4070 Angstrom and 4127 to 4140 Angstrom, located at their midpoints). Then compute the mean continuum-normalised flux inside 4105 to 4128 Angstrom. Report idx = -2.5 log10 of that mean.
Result 0.179 mag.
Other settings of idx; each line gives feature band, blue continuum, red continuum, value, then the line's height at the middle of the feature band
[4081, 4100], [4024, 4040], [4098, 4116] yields -0.08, 24.8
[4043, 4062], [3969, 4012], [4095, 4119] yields -0.17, 25.4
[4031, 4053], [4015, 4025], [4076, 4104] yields -0.11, 28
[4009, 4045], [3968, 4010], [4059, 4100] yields -0.12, 27.5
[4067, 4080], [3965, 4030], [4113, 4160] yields -0.09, 28.2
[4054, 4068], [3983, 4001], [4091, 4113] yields -0.16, 25.9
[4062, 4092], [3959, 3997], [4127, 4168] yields -0.09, 27.2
